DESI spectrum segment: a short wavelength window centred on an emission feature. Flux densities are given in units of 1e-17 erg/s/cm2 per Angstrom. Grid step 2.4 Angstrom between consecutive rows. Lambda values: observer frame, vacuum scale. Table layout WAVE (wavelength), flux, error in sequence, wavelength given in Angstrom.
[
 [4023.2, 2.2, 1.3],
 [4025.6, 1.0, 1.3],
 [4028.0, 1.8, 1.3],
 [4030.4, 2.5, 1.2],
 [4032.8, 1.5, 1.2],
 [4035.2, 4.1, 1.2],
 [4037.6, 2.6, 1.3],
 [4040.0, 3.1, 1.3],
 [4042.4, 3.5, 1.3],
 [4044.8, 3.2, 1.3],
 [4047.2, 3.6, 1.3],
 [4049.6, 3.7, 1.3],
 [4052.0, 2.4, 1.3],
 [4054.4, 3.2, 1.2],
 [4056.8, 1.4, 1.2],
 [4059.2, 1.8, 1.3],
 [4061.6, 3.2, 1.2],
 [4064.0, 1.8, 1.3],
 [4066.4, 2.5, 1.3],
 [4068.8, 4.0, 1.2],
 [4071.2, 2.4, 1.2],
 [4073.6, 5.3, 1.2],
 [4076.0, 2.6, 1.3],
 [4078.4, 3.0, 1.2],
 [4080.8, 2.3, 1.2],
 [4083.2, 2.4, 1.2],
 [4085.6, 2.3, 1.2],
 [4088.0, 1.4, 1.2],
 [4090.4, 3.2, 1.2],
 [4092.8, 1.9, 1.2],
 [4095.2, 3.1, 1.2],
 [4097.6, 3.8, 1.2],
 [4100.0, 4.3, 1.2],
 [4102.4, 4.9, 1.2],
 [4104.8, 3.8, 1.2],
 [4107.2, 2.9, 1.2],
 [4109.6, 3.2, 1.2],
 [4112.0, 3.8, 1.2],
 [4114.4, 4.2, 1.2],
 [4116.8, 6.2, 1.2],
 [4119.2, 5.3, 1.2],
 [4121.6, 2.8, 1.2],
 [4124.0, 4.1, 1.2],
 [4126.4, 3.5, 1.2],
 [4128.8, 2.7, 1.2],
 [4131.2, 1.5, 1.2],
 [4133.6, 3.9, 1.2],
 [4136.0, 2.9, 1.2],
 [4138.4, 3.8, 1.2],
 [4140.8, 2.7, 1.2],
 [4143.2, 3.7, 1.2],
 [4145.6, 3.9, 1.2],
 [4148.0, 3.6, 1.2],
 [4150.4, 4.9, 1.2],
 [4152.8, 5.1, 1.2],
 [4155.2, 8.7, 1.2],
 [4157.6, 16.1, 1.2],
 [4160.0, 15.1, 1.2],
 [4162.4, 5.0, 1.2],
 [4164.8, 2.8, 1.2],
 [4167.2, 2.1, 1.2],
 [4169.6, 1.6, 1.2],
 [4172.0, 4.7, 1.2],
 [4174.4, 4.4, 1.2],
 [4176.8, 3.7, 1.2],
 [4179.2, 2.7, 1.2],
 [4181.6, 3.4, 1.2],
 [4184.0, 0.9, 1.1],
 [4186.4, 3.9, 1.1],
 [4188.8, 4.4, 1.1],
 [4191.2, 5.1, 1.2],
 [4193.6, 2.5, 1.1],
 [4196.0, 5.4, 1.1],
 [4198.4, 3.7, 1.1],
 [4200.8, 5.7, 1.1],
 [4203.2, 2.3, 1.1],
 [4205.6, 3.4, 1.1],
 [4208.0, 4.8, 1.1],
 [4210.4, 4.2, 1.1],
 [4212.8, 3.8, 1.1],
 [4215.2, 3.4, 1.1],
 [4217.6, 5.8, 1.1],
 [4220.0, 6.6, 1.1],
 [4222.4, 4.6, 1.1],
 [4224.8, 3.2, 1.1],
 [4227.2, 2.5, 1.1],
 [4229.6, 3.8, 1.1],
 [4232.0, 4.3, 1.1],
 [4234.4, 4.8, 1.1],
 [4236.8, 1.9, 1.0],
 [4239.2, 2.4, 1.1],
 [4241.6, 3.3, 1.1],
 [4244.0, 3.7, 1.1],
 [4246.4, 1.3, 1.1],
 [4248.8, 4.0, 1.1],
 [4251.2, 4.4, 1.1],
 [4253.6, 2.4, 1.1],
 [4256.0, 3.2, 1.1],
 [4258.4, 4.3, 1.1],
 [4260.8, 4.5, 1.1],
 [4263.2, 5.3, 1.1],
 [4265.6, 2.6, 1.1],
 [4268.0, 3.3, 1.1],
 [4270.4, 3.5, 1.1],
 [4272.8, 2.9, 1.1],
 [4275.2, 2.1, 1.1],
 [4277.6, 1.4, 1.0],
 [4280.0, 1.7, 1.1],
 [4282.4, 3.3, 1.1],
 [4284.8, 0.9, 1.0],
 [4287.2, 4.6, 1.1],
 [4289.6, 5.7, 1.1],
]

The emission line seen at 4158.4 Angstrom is [O II]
